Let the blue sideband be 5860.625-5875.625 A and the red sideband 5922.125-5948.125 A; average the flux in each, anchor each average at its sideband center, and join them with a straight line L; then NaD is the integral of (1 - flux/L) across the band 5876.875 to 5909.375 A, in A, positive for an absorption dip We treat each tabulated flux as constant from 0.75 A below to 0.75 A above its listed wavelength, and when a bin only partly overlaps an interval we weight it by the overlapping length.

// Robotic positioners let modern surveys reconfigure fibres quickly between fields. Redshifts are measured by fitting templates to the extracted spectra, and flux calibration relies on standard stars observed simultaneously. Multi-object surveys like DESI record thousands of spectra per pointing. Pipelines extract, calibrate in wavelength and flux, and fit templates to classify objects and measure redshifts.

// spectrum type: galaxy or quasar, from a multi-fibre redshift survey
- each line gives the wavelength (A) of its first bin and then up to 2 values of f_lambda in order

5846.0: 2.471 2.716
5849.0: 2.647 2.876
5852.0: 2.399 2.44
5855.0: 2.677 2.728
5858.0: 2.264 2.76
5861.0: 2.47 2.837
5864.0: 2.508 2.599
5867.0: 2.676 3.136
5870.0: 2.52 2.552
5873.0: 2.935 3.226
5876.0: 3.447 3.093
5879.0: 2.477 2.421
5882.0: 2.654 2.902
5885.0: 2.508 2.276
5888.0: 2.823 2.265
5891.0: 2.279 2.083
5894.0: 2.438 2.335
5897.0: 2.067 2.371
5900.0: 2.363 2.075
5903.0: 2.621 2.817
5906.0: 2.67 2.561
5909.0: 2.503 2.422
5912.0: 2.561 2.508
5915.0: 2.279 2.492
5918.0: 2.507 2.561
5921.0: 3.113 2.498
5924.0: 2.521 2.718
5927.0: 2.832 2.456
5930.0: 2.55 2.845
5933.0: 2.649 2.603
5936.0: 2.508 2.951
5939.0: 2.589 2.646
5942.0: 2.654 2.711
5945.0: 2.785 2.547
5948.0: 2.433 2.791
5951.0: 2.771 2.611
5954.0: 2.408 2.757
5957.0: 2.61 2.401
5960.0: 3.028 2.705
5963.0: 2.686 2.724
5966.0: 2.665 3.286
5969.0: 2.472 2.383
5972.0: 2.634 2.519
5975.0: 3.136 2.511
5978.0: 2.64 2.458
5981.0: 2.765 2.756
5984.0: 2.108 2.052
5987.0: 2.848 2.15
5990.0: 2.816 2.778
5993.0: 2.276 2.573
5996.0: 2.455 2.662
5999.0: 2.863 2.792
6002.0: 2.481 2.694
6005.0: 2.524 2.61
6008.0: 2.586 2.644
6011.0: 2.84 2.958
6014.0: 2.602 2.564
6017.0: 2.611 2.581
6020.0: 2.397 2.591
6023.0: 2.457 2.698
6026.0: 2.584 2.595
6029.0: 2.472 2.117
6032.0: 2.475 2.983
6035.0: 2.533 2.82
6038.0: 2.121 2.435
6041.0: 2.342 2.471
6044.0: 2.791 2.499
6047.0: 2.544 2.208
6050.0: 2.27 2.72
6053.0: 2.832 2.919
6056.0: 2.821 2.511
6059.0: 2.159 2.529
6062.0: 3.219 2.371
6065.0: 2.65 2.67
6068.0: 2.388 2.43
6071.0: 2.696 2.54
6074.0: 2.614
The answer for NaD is 2.9 A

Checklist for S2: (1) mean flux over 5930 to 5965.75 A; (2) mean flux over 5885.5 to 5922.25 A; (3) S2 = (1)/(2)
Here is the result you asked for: 1.08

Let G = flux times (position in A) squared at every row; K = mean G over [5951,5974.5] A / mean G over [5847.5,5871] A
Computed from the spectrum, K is 1.05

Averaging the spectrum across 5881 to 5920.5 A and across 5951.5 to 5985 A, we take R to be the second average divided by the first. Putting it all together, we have 1.1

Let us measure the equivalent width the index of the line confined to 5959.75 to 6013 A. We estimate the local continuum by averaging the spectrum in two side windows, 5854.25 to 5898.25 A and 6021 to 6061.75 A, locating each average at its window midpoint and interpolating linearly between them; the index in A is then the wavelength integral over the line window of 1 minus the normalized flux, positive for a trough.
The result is -1.39 A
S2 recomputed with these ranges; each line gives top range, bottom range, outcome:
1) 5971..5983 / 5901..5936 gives 1.03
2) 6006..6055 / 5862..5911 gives 0.99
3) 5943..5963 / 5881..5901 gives 1.10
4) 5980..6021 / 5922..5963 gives 0.98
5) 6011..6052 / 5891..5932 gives 1.01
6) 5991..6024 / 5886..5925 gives 1.06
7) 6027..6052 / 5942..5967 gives 0.93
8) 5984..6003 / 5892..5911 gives 1.05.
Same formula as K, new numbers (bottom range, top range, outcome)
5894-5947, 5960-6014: 1.05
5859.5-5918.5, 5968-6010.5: 1.04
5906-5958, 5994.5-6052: 1.01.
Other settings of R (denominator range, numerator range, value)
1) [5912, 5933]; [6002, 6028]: 1.00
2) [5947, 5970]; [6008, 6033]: 0.96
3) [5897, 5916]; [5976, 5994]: 1.02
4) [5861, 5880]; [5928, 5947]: 0.94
